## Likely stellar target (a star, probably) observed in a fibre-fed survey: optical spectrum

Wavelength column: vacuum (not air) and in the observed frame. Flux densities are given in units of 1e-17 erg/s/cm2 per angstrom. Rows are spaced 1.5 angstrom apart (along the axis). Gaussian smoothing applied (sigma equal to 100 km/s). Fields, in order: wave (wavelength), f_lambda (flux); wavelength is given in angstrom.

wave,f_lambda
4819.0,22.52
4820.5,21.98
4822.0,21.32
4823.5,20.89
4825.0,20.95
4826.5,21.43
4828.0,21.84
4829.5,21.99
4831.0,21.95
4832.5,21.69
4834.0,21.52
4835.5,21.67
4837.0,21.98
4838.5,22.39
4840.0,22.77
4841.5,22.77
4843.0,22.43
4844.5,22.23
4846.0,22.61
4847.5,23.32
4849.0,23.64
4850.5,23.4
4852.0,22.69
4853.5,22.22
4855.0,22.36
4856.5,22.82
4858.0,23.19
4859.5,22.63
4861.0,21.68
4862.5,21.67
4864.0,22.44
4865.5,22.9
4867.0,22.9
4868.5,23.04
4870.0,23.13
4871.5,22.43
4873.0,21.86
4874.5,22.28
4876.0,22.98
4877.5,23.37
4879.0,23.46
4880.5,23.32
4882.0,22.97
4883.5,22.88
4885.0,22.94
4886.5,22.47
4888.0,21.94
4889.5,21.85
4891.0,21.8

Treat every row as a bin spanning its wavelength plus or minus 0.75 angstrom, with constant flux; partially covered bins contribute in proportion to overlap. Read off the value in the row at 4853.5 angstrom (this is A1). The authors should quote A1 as 22.22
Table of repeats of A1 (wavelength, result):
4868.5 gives 23.04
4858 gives 23.19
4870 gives 23.13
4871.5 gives 22.43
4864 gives 22.44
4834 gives 21.52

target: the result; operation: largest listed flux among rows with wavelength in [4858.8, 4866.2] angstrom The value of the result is 22.9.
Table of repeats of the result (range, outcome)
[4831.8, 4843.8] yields 22.77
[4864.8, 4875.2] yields 23.13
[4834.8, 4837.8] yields 21.98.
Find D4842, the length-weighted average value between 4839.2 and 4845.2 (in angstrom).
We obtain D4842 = 22.6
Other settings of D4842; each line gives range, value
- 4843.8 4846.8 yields 22.4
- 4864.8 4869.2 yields 22.9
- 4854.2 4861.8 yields 22.5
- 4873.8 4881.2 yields 23.1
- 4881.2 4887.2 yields 22.8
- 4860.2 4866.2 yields 22.2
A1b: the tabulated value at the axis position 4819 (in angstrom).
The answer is 22.52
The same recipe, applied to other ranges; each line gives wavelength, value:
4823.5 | 20.89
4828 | 21.84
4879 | 23.46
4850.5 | 23.4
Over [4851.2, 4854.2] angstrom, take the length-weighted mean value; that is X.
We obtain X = 22.5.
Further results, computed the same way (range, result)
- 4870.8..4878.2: 22.6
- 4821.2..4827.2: 21.2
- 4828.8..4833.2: 21.9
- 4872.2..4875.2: 22.1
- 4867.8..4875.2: 22.5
